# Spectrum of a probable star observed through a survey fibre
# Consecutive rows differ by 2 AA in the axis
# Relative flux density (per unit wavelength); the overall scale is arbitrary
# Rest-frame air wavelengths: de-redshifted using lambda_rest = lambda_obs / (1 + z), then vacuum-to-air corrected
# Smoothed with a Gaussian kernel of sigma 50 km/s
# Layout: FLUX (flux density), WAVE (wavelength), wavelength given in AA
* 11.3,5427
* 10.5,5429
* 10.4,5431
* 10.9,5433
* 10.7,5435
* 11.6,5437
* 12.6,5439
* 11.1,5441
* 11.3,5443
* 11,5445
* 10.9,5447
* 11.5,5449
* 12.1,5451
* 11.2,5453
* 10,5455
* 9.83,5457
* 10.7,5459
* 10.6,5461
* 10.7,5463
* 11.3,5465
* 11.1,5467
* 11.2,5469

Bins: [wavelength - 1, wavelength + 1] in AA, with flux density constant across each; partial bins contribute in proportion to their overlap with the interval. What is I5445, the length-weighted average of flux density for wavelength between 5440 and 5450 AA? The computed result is 11.2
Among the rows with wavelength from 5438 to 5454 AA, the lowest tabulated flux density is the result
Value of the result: 10.9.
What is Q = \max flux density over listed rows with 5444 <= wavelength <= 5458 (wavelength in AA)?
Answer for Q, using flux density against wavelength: 12.1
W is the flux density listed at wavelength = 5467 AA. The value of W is 11.1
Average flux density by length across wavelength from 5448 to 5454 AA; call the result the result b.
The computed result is 11.6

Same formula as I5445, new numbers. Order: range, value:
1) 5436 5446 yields 11.5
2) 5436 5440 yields 12.1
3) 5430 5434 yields 10.7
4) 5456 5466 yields 10.6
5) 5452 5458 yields 10.3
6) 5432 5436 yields 10.8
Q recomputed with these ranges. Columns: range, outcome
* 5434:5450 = 12.6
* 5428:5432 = 10.5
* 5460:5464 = 10.7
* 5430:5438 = 11.6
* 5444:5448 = 11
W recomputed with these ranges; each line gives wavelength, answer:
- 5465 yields 11.3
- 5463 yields 10.7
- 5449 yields 11.5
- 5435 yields 10.7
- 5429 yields 10.5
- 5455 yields 10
